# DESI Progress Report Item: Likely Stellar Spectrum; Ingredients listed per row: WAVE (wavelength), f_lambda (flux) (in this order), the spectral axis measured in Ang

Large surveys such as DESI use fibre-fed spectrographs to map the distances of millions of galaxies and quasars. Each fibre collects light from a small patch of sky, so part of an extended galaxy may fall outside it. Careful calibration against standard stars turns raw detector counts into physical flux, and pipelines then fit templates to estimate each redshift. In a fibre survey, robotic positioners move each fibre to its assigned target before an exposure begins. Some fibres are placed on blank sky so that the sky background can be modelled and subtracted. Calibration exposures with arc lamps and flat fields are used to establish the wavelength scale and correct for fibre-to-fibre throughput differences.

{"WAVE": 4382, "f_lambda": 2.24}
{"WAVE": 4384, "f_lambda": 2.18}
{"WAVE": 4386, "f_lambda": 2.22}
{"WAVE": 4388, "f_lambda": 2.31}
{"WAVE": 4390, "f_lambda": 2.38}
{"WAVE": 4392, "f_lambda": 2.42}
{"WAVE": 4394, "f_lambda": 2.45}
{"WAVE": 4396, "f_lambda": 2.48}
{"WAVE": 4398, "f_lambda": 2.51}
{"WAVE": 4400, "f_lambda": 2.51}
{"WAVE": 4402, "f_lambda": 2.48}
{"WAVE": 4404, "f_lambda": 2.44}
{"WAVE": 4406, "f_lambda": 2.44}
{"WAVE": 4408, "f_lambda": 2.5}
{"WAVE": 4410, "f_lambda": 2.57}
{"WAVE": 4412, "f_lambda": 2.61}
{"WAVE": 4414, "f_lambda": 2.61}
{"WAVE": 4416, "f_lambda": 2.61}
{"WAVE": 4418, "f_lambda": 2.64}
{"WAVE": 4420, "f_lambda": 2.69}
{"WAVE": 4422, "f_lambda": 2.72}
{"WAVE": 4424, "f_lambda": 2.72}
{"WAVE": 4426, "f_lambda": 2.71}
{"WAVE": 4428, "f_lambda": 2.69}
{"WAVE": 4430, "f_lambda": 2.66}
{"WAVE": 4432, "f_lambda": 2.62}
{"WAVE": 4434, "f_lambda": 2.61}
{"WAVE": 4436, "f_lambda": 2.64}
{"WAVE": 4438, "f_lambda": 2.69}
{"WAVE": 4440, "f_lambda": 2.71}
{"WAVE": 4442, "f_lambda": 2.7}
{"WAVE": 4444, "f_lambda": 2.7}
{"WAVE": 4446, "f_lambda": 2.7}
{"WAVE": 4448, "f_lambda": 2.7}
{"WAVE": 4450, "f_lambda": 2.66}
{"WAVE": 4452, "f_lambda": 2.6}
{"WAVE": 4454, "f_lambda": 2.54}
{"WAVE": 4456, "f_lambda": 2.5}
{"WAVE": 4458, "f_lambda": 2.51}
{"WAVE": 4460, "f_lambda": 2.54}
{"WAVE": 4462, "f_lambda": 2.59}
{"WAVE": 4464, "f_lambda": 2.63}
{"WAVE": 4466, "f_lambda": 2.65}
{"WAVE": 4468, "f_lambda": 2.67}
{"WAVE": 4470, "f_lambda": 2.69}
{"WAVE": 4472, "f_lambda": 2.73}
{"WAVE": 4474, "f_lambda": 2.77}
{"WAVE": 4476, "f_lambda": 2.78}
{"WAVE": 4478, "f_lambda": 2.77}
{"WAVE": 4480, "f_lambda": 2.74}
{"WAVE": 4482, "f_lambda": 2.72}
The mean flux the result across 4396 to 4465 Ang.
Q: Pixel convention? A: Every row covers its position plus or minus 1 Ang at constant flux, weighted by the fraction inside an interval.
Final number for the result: 2.61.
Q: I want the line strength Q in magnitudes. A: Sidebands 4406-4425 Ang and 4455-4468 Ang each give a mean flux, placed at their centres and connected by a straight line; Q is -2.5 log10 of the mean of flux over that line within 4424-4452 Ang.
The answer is -0.03 mag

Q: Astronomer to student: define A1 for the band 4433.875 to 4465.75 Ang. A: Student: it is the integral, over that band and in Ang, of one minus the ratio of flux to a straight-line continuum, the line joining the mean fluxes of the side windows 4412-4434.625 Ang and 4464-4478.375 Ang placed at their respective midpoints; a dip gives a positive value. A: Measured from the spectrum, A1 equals 0.74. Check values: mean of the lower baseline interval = 2.66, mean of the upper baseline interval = 2.71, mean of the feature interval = 2.63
